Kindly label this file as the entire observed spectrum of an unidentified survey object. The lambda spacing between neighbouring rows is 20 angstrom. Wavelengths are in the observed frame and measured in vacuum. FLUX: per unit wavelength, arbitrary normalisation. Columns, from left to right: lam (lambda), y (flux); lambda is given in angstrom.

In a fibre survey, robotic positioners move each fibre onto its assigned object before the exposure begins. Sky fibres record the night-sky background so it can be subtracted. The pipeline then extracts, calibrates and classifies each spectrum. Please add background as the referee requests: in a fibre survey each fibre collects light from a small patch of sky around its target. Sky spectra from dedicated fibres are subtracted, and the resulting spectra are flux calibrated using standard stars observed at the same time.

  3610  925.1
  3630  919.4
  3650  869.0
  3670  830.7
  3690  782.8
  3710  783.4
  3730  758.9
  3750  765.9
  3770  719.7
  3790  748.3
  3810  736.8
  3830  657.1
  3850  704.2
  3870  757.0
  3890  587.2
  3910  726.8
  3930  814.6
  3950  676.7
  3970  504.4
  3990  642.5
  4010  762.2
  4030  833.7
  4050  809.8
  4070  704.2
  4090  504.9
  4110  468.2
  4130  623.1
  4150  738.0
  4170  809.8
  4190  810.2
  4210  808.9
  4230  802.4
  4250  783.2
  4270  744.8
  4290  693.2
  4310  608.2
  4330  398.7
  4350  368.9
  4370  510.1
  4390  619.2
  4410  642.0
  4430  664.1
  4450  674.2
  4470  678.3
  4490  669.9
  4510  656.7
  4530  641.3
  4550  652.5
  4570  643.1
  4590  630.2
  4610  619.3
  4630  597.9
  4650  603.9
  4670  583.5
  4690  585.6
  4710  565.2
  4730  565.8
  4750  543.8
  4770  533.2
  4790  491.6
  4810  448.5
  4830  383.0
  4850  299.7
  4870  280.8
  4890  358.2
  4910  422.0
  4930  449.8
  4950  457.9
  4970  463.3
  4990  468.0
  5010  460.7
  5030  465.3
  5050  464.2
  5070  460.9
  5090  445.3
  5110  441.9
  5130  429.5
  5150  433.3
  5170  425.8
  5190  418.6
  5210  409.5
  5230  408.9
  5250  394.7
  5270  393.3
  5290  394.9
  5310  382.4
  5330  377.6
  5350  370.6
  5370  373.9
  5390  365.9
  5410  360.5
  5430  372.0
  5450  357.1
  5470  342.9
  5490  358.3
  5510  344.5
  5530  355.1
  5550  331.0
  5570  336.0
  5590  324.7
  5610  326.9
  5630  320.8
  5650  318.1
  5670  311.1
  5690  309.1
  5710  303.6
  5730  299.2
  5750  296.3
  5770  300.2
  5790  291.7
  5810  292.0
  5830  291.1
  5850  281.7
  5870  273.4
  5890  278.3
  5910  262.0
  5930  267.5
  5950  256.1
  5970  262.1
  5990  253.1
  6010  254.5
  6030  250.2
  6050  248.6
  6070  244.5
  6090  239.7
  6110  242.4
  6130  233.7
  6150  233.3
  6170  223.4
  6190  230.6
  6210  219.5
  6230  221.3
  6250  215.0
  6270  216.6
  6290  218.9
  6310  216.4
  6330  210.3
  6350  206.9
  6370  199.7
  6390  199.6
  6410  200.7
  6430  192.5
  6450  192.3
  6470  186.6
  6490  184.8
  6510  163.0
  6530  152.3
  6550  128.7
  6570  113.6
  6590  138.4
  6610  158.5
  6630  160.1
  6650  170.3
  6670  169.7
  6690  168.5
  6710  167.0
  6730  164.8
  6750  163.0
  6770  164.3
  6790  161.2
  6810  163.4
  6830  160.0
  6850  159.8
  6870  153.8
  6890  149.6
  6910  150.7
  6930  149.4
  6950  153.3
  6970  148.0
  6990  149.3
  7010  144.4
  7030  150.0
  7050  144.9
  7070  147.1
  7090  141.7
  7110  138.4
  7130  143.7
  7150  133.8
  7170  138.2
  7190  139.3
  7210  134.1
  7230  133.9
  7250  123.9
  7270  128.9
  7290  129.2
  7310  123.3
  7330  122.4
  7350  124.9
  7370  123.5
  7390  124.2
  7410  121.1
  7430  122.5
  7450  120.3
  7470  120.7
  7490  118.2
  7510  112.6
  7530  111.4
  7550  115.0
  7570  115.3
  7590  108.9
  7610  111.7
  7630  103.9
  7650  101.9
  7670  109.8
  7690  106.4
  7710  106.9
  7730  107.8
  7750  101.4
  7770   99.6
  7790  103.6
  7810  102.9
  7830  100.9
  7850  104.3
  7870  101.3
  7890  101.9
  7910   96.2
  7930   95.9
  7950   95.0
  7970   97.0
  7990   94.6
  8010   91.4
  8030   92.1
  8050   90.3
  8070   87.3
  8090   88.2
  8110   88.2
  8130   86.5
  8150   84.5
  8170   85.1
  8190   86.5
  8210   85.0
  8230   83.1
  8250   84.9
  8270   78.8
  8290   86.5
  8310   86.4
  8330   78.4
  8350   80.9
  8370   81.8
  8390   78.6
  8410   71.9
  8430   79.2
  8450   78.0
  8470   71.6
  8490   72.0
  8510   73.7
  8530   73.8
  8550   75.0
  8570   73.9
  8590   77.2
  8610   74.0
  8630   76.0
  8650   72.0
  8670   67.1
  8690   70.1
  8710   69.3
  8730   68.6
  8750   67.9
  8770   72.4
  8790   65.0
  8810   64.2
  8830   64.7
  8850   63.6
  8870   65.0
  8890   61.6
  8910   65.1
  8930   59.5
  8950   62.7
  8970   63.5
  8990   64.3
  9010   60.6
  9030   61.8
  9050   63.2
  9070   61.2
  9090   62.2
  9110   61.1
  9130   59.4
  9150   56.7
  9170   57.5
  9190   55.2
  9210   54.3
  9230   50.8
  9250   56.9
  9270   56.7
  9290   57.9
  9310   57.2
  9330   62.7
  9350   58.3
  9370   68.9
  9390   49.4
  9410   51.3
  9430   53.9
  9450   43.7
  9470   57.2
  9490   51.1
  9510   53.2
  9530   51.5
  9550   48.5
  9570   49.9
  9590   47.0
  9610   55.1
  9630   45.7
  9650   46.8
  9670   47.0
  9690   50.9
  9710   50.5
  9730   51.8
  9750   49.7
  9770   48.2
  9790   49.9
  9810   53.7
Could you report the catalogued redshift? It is 0.00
